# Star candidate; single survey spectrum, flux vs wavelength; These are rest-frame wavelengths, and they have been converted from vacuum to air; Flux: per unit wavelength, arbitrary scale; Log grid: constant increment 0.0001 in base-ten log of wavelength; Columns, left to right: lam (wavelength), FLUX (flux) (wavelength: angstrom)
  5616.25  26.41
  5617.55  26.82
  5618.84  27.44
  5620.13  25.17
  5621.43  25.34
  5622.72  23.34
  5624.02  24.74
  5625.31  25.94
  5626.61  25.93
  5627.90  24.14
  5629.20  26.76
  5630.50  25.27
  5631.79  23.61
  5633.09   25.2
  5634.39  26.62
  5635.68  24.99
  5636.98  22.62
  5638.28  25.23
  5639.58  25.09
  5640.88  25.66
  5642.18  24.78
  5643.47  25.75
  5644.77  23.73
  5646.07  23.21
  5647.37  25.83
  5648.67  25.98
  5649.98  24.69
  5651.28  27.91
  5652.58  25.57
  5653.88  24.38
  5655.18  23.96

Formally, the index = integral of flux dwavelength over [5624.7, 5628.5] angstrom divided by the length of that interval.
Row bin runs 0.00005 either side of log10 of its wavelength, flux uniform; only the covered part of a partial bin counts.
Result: 25.4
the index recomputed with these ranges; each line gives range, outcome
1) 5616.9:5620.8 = 26.5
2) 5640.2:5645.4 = 25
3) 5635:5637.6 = 23.9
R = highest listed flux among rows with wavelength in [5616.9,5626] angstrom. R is 27.44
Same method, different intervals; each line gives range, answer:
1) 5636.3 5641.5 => 25.66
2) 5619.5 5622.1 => 25.34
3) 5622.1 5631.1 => 26.76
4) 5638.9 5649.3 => 25.98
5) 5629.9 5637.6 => 26.62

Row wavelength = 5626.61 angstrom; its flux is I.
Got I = 25.93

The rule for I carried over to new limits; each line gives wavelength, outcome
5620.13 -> 25.17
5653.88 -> 24.38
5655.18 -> 23.96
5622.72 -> 23.34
